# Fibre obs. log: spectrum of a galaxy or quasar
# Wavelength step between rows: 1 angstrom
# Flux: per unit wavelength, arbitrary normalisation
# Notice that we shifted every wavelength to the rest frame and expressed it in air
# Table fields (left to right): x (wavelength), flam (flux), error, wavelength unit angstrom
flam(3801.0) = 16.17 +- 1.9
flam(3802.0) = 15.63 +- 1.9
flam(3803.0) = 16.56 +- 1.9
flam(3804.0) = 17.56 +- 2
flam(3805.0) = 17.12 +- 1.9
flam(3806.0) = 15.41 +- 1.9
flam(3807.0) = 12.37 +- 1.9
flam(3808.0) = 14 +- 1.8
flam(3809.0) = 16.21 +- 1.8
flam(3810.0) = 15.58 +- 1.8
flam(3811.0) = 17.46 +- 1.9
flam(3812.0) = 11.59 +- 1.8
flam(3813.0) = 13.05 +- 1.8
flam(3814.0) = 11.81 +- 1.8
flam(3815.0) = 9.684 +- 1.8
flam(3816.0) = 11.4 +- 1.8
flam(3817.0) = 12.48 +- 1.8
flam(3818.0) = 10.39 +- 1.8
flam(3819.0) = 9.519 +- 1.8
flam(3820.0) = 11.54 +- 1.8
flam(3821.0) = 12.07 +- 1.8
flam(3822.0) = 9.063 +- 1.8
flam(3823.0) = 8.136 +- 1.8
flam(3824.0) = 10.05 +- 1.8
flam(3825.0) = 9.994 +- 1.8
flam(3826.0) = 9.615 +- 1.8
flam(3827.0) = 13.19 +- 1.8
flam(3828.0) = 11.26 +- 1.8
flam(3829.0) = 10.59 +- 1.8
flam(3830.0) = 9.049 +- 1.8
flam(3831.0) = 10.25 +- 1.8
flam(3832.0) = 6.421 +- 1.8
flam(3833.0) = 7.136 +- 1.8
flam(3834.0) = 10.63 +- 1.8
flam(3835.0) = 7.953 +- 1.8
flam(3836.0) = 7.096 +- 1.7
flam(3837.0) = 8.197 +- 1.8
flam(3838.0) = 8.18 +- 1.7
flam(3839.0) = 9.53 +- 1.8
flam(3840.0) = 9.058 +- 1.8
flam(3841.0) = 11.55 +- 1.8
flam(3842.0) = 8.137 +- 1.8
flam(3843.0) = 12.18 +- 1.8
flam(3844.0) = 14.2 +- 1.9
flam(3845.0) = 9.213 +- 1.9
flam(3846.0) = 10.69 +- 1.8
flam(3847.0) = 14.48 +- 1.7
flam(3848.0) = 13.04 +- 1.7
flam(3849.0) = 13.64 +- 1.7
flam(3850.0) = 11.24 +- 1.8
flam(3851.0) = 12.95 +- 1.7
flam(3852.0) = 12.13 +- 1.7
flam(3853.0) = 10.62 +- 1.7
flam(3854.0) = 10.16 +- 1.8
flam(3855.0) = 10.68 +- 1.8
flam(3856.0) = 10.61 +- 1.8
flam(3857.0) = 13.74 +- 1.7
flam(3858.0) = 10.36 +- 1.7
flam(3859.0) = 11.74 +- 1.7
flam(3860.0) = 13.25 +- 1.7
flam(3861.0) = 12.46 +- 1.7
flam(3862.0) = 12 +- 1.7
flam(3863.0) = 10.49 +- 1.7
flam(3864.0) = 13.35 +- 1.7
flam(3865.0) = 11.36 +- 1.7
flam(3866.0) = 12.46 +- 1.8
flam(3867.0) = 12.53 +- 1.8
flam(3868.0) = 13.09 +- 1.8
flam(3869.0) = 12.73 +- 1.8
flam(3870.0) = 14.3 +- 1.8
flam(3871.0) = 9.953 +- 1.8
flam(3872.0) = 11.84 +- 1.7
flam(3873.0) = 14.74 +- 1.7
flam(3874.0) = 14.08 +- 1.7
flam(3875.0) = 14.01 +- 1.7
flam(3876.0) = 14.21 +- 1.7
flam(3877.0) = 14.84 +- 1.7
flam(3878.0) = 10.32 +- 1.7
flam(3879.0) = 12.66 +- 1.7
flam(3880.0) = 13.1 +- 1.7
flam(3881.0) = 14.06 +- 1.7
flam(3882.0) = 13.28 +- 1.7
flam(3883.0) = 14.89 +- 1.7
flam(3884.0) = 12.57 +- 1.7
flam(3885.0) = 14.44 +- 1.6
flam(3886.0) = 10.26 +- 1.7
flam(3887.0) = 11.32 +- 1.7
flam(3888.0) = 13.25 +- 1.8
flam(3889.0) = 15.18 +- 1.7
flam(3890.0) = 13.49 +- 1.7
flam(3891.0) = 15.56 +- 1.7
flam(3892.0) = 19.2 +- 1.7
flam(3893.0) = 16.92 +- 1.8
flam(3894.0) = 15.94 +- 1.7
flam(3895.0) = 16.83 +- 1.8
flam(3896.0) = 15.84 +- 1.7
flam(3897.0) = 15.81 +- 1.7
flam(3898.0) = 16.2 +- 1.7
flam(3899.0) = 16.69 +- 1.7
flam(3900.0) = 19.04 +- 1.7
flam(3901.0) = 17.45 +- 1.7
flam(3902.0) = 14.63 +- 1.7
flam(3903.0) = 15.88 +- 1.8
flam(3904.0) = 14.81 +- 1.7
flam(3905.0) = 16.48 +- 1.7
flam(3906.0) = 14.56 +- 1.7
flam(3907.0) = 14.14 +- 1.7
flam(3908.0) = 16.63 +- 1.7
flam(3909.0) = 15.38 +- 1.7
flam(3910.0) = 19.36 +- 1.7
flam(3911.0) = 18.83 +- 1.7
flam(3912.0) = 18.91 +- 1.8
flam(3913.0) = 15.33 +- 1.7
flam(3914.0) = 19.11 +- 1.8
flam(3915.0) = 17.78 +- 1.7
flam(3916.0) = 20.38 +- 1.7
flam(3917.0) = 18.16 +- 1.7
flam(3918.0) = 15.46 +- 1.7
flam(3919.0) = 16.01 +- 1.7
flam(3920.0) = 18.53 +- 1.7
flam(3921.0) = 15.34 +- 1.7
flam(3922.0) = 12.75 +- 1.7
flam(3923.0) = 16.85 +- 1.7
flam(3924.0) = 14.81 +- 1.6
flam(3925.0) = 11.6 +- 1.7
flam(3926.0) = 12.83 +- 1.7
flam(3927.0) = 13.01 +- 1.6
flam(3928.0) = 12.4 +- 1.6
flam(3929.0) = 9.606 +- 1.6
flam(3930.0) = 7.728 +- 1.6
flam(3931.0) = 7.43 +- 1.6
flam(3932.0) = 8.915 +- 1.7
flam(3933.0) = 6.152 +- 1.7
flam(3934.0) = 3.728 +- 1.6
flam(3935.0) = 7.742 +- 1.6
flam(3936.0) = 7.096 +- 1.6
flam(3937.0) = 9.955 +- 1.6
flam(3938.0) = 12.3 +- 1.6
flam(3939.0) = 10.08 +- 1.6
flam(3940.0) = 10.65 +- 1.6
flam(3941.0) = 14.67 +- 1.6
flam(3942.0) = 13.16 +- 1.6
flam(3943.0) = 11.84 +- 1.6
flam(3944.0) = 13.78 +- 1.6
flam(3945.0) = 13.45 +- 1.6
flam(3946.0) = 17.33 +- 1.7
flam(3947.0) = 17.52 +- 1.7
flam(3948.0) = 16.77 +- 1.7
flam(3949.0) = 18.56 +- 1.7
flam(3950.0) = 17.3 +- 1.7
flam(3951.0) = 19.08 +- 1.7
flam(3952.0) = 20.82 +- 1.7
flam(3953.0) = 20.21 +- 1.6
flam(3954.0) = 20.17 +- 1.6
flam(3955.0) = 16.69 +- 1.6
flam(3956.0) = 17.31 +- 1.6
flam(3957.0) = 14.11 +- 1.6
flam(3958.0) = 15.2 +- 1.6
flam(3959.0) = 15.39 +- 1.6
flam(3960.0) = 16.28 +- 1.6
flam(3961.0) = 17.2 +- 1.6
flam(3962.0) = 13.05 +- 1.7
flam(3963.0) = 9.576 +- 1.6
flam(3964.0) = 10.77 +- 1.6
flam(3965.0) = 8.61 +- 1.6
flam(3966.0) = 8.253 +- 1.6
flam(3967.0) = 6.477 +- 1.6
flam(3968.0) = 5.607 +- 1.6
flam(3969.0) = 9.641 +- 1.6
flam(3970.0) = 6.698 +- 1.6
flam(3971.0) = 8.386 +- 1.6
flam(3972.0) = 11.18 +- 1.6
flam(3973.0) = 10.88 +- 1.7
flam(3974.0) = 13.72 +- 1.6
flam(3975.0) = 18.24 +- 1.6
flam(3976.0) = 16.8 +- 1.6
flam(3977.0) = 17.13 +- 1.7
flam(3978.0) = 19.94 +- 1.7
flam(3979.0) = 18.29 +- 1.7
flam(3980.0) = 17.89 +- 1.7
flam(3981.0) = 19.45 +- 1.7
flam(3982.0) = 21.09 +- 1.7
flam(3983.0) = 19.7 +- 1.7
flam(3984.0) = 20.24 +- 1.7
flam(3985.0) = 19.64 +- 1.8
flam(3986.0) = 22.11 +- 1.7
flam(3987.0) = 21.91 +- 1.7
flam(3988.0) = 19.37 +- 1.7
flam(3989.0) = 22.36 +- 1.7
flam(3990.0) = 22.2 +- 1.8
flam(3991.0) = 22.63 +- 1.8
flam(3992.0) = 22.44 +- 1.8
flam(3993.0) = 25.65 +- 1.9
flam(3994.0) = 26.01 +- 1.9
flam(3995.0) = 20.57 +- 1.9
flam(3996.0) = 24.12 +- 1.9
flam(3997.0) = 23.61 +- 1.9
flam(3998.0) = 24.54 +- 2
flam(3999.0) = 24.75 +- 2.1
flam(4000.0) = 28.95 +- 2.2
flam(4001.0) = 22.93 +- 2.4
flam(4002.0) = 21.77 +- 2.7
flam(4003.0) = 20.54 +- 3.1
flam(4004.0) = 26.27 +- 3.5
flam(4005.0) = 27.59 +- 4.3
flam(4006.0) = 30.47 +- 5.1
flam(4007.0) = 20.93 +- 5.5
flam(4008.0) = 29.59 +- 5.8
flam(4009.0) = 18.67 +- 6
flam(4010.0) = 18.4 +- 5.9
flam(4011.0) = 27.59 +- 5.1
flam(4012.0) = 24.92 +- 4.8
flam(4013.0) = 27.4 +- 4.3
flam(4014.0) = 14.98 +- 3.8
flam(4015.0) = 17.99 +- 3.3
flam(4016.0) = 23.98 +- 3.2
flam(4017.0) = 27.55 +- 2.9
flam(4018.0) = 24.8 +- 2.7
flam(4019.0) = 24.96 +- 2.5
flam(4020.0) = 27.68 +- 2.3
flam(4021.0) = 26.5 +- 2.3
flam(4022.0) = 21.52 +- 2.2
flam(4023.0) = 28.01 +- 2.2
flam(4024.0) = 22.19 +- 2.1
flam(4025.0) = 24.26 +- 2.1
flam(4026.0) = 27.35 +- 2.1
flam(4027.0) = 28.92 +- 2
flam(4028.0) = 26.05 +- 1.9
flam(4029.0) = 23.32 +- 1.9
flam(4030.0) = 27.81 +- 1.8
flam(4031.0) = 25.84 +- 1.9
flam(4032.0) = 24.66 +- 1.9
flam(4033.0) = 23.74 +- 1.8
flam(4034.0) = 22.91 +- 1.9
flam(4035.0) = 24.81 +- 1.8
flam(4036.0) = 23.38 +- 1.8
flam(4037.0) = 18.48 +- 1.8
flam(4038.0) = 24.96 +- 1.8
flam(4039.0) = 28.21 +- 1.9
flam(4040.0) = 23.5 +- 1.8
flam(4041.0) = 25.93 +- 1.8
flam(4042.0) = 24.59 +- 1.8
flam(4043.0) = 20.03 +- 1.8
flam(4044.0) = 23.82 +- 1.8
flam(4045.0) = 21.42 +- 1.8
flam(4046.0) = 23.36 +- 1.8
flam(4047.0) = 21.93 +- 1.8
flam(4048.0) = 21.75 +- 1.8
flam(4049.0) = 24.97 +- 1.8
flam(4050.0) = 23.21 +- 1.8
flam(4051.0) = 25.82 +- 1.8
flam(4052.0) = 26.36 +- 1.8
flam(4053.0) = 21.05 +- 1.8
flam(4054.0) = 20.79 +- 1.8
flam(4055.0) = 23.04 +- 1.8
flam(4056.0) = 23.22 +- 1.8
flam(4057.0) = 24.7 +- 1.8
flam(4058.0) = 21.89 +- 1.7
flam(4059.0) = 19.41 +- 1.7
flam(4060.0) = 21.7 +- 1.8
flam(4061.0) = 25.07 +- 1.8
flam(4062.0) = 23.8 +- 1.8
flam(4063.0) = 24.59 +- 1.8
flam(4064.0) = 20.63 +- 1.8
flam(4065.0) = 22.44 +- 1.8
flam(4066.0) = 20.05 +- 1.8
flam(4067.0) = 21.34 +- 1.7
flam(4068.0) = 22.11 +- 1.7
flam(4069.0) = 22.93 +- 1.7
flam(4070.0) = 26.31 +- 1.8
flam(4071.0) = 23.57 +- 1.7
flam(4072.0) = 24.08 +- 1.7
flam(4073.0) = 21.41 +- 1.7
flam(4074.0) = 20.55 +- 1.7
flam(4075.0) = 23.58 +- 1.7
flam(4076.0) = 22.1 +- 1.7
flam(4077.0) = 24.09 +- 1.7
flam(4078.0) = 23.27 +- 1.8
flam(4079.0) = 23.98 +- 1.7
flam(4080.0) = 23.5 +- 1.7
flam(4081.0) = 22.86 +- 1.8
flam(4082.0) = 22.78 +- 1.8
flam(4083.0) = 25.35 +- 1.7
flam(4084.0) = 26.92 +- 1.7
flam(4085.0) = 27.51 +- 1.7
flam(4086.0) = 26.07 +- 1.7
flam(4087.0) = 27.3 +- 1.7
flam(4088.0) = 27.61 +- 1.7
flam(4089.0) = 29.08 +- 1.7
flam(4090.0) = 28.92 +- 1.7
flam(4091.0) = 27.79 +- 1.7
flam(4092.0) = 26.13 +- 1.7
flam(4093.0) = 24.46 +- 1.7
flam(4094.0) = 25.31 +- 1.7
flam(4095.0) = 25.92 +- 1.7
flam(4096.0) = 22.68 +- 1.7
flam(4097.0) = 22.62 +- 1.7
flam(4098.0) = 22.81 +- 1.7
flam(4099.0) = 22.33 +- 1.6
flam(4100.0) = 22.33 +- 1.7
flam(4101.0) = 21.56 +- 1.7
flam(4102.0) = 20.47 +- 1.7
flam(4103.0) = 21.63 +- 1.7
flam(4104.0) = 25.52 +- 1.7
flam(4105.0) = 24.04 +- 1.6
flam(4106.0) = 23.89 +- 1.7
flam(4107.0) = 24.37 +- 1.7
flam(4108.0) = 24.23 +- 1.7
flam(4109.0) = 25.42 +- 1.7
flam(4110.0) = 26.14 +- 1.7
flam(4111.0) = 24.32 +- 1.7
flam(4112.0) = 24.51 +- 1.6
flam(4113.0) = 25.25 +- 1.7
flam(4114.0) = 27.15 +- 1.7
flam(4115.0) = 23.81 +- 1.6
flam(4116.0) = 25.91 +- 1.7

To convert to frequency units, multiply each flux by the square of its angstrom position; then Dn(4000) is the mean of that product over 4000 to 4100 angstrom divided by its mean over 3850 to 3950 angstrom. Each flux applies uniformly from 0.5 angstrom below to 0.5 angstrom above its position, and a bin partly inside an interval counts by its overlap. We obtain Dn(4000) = 1.9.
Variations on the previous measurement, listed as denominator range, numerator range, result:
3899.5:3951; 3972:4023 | 1.62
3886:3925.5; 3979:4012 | 1.49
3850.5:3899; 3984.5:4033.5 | 1.94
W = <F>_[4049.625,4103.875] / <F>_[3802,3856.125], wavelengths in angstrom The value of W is 2.1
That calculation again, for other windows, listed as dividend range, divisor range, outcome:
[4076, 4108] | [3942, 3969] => 1.69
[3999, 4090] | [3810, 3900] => 1.97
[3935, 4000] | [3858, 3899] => 1.21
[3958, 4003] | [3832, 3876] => 1.55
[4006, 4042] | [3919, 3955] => 1.83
